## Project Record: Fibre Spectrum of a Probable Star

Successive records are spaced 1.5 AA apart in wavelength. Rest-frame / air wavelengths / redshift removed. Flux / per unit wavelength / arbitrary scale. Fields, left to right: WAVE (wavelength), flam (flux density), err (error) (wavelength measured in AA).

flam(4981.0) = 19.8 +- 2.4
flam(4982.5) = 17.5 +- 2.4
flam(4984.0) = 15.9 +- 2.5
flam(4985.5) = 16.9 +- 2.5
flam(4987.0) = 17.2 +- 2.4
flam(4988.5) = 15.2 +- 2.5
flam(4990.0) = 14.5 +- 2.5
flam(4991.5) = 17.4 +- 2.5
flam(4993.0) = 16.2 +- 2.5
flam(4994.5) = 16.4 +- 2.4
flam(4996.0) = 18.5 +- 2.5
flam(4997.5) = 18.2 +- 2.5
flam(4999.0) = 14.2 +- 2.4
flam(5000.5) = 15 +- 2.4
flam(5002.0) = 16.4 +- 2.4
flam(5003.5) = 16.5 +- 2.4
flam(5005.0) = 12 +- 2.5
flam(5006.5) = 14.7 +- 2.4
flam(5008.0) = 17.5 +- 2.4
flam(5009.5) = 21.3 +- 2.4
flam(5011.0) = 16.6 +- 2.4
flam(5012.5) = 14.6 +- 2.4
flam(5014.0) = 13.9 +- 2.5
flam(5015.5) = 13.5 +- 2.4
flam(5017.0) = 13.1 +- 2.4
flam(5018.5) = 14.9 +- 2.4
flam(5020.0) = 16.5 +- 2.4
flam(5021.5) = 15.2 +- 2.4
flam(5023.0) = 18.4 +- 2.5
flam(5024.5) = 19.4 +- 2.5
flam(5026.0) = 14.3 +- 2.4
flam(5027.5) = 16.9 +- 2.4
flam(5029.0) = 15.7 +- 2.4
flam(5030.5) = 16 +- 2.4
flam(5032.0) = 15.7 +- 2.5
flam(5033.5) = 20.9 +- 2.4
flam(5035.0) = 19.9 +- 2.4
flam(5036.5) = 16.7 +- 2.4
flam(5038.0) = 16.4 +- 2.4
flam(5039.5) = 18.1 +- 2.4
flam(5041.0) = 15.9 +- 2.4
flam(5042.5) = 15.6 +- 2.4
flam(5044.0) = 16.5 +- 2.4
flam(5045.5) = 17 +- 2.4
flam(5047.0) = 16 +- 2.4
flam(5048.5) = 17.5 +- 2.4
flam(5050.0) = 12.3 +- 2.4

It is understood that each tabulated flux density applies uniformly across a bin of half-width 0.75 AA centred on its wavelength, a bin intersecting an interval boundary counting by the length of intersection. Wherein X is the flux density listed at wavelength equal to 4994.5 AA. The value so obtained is 16.4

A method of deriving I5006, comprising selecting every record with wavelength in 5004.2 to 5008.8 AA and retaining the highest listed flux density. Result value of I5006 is 17.5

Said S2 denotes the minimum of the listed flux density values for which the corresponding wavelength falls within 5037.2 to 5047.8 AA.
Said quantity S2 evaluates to 15.6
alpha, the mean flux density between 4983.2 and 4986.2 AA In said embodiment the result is 16.4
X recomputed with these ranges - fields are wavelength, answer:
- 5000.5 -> 15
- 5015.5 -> 13.5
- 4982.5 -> 17.5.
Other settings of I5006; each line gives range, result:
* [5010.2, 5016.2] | 16.6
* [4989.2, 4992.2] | 17.4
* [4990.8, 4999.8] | 18.5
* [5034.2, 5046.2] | 19.9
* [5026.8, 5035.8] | 20.9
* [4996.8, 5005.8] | 18.2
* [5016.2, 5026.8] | 19.4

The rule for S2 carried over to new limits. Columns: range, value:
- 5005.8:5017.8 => 13.1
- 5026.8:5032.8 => 15.7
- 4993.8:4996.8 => 16.4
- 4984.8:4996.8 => 14.5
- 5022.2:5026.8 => 14.3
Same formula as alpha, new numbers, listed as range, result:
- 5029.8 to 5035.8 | 18.1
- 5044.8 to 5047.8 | 16.5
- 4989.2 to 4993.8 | 16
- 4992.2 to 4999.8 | 16.7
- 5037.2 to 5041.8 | 16.8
